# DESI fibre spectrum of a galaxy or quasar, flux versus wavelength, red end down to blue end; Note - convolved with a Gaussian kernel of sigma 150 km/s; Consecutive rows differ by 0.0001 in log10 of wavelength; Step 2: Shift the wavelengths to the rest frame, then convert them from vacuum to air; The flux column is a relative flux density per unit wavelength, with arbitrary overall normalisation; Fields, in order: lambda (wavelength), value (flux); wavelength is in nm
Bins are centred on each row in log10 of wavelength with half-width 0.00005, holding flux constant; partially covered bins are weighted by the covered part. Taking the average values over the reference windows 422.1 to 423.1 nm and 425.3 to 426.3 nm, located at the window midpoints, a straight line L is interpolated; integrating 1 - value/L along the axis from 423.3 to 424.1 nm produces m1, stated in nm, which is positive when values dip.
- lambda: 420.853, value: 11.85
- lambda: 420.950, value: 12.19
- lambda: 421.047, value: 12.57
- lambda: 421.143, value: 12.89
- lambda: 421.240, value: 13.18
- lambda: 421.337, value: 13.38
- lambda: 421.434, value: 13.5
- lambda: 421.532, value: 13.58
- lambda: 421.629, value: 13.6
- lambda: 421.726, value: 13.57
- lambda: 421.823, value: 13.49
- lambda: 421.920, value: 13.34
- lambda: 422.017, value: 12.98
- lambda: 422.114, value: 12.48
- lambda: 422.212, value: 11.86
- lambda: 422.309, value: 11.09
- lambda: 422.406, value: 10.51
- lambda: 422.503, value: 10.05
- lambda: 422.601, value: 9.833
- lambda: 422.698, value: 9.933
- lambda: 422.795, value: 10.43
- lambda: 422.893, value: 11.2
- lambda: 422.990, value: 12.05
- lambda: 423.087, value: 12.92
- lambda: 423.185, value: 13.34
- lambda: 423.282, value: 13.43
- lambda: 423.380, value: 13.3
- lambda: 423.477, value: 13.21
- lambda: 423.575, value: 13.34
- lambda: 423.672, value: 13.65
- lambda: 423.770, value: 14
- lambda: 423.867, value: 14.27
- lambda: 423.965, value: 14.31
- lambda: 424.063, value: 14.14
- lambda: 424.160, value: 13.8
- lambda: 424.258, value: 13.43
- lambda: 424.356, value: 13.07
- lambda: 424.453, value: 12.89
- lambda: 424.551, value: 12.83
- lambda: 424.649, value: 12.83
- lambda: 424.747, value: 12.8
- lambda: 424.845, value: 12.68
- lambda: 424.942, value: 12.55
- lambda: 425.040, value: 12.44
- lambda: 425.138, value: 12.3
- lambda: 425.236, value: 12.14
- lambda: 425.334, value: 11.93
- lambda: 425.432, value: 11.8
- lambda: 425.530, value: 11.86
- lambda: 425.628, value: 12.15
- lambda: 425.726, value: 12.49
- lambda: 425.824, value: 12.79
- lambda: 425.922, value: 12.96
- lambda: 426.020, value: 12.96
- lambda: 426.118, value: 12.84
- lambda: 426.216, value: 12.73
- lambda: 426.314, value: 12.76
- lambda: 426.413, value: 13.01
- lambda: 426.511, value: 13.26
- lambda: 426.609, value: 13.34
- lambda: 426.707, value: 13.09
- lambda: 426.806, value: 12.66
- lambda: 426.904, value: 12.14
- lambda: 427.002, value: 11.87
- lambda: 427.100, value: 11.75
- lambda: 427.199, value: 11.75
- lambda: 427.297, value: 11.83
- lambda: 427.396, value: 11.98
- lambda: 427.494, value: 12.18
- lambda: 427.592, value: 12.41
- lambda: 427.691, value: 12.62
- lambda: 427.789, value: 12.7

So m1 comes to -0.16 nm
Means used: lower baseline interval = 11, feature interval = 13.7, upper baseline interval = 12.5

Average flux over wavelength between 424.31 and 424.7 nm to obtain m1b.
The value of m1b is 12.9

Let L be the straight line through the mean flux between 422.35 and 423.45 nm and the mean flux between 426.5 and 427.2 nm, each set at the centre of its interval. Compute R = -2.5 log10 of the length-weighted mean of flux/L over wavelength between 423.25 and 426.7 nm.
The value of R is -0.08 mag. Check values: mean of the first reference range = 11.6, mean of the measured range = 13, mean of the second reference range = 12.5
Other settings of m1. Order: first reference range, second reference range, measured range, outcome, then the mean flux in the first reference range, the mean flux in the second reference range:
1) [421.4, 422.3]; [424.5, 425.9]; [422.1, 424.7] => 0.04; 13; 12.4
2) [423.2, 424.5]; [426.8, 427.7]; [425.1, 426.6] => 0.02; 13.6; 12.1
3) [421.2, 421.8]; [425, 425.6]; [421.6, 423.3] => 0.15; 13.5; 12.1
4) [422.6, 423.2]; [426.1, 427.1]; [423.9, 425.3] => -0.12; 11.4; 12.7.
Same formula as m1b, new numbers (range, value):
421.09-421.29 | 13.1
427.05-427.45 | 11.8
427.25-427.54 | 12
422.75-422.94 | 10.8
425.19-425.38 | 12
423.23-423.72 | 13.4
